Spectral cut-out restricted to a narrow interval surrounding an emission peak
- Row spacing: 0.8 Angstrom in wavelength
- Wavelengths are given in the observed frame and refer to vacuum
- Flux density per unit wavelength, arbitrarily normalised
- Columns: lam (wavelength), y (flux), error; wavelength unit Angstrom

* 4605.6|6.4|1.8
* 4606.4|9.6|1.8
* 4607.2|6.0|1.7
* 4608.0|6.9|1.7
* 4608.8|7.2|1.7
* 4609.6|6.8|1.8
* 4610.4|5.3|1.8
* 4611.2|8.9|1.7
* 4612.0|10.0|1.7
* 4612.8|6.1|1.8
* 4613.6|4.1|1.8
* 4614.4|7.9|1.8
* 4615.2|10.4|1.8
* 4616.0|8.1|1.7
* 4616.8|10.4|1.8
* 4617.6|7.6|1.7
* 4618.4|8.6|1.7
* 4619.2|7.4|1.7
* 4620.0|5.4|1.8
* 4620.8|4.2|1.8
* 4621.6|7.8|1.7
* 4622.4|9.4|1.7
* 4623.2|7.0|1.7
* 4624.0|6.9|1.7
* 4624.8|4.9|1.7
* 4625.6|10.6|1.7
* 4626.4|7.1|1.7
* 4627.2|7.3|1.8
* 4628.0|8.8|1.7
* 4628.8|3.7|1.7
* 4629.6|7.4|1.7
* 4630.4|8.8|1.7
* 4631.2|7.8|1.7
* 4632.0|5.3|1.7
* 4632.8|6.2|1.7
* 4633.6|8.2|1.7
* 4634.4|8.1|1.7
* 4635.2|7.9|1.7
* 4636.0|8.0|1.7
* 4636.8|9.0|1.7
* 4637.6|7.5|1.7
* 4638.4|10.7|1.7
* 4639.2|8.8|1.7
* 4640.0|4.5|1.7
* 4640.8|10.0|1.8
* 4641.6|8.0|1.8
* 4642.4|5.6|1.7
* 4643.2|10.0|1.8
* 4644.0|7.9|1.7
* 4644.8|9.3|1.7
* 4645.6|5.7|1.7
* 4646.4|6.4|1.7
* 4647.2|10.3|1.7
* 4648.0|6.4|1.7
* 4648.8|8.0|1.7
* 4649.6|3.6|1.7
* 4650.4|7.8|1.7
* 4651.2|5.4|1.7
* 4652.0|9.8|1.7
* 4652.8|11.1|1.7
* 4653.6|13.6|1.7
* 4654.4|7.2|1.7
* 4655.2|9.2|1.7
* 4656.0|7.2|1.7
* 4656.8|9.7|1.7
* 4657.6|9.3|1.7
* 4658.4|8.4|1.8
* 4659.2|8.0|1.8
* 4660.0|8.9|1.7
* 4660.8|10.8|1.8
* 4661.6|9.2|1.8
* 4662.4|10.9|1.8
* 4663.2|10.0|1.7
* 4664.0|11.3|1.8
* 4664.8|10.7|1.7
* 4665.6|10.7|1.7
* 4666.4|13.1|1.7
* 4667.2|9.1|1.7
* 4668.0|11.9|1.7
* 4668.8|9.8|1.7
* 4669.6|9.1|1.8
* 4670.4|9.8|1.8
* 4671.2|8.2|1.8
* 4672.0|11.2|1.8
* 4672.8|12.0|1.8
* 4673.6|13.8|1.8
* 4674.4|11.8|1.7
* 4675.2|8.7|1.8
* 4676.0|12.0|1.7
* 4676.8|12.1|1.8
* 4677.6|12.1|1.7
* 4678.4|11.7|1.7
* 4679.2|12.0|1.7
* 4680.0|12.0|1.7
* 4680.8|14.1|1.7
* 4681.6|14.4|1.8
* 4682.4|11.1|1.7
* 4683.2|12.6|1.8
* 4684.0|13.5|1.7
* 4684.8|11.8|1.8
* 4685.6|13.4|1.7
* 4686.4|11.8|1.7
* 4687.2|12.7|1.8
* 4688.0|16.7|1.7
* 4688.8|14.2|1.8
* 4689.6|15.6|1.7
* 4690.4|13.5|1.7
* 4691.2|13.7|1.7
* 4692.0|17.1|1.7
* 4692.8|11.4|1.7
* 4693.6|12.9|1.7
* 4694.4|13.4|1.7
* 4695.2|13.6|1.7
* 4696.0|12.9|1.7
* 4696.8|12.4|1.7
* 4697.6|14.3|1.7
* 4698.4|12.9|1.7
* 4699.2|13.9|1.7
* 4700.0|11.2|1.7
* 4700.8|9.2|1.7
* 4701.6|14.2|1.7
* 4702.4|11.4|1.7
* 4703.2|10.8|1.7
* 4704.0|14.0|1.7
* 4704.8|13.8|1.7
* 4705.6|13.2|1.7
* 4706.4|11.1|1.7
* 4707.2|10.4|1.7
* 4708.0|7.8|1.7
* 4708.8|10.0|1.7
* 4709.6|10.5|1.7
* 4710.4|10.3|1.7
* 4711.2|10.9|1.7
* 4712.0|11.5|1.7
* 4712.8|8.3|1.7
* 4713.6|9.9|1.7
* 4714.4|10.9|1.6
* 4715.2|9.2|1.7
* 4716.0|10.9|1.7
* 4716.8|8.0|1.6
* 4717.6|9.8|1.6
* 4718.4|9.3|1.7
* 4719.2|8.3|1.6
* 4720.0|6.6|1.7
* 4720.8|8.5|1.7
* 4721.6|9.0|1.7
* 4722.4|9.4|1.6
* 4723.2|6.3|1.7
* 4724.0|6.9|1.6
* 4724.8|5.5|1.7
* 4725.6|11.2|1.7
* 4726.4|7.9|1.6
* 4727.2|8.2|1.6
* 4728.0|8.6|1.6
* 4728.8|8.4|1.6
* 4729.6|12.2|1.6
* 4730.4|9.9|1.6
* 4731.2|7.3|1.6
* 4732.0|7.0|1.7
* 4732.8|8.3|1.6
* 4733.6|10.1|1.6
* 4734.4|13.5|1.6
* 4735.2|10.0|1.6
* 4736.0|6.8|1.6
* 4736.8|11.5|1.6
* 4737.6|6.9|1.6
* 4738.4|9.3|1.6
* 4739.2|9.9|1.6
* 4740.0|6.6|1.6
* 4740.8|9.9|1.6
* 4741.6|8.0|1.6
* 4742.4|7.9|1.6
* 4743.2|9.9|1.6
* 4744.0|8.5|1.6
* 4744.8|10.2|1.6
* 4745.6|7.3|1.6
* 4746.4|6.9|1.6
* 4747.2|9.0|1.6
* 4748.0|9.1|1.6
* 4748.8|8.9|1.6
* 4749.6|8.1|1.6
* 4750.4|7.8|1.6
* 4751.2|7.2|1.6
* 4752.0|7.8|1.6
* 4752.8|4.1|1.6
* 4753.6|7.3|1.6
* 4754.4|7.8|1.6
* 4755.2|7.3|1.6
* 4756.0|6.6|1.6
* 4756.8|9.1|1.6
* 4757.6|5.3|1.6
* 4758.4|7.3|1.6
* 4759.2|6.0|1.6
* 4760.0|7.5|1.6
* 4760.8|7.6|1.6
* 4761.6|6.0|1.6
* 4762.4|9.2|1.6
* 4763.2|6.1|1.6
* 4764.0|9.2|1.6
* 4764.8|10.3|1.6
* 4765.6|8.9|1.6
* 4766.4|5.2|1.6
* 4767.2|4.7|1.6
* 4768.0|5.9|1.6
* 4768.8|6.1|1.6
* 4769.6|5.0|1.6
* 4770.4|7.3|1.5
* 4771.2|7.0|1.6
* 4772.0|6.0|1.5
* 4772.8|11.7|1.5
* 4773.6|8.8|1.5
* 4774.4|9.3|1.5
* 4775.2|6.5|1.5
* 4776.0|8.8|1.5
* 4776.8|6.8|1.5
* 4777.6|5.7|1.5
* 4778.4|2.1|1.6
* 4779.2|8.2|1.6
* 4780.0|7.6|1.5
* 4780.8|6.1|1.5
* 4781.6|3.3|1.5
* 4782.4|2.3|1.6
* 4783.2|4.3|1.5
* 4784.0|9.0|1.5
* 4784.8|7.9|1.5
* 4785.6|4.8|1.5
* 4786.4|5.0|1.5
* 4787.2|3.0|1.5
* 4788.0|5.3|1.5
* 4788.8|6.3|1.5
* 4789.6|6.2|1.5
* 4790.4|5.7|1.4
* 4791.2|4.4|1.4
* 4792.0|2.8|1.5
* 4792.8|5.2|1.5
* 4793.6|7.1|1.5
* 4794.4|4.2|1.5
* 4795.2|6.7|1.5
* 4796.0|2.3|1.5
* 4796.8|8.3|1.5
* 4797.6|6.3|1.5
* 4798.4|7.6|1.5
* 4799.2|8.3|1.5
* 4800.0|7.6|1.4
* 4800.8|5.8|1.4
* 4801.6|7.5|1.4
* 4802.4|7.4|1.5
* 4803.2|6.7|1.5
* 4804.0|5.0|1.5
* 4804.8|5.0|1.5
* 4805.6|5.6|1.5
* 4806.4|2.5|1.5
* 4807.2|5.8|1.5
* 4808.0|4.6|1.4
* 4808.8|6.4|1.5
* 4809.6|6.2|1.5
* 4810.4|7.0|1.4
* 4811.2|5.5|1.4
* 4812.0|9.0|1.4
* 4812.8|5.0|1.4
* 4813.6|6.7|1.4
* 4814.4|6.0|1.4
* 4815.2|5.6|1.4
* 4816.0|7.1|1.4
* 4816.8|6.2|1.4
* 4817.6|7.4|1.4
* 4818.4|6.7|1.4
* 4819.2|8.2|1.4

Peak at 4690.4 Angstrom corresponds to C IV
